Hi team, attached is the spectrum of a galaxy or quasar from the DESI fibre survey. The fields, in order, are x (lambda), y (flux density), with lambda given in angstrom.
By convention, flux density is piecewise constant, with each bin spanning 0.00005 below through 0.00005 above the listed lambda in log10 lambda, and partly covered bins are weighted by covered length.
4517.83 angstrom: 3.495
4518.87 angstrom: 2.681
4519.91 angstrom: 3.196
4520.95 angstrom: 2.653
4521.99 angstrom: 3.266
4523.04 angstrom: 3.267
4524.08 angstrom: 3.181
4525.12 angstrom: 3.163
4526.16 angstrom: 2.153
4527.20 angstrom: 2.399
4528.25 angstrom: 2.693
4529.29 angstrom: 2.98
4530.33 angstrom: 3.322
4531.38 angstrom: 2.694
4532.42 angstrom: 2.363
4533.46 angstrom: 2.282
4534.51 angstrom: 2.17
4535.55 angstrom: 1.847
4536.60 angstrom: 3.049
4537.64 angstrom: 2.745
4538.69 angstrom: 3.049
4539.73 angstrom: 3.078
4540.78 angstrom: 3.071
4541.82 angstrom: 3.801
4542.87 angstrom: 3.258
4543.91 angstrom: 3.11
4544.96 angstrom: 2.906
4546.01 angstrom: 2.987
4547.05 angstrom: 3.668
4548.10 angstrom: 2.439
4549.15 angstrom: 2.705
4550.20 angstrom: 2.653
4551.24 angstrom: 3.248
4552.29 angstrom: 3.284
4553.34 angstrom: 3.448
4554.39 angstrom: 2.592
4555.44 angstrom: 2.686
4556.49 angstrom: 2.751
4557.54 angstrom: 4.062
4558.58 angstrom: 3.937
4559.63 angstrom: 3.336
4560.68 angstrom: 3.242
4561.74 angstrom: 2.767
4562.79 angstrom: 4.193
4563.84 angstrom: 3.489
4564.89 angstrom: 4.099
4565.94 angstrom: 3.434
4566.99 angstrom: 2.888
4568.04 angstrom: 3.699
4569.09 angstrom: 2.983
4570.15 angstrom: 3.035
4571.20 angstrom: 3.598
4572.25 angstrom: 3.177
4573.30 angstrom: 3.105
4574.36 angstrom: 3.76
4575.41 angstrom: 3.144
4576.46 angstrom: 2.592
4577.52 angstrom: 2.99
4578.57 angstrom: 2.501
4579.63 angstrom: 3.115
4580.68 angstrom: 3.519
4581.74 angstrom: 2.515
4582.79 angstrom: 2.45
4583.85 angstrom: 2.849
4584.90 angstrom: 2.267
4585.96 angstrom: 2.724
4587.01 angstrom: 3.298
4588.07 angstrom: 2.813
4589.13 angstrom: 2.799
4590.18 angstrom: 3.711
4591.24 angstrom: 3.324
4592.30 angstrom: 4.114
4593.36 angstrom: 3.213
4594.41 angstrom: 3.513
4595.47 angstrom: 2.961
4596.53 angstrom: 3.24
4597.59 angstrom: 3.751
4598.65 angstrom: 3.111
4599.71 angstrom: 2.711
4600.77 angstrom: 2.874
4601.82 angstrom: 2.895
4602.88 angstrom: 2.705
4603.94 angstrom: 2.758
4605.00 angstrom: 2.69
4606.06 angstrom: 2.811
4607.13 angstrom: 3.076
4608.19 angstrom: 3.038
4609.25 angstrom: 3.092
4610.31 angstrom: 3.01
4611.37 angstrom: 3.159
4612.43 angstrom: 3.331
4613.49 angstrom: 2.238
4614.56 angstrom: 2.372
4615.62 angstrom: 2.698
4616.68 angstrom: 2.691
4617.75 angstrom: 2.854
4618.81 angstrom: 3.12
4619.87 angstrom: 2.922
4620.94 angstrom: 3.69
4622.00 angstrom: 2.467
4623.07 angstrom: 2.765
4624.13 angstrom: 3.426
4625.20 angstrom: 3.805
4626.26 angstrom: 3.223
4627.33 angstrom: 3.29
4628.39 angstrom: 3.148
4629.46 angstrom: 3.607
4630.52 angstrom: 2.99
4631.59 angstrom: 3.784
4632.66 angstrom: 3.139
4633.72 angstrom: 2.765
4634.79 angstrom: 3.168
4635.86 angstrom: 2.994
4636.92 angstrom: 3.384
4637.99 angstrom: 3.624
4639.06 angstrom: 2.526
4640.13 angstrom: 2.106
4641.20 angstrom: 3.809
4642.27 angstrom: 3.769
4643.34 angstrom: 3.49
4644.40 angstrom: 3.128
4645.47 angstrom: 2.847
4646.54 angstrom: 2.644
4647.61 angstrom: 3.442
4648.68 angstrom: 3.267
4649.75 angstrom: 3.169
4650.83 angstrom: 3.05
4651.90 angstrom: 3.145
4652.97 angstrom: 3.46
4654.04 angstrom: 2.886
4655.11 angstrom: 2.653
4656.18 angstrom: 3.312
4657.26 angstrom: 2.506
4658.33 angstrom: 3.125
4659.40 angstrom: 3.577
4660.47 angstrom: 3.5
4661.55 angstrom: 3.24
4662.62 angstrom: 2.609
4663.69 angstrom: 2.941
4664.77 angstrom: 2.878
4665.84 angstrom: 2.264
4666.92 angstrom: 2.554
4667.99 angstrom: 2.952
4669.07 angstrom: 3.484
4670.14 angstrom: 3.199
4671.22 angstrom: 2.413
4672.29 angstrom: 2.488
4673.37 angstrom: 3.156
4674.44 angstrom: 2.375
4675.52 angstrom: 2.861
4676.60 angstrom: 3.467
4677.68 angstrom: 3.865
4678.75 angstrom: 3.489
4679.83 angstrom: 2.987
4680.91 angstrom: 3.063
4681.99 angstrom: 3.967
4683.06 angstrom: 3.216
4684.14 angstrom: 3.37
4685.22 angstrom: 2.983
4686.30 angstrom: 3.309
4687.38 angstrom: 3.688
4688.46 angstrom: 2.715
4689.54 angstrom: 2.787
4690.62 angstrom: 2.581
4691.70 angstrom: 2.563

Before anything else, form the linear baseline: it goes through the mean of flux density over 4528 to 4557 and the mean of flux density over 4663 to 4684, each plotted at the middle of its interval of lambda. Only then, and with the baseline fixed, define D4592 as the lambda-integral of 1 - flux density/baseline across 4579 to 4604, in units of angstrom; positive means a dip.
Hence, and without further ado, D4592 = -0.9 angstrom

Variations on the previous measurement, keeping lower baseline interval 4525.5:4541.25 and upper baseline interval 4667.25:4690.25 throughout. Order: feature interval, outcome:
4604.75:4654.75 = -2.0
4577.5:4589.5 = 0.0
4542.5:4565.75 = -4.2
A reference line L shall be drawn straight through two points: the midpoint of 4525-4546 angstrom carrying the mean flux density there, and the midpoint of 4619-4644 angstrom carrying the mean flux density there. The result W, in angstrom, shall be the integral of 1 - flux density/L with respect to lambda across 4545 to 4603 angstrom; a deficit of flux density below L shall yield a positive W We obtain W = -3.5 angstrom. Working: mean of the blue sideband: 2.8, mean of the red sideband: 3.21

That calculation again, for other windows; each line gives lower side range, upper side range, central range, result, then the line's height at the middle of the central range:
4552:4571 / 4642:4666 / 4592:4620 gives 2.0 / 3.22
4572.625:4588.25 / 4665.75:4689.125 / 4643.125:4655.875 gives -0.2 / 3.05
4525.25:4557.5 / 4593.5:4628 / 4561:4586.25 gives -1.6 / 2.94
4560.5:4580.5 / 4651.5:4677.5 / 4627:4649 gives -1.0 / 3.05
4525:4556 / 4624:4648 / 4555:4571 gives -2.4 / 2.94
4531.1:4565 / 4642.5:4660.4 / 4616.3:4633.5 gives -0.4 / 3.11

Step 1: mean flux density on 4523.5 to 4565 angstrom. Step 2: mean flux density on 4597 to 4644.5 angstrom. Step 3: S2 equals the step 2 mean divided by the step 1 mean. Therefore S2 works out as 1.02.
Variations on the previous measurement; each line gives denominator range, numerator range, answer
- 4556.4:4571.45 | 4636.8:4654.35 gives 0.92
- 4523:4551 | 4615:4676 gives 1.07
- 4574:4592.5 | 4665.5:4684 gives 1.02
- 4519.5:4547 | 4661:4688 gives 1.06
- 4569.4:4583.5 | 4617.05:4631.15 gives 1.05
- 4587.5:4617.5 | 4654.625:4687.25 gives 1.02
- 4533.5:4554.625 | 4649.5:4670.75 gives 1.03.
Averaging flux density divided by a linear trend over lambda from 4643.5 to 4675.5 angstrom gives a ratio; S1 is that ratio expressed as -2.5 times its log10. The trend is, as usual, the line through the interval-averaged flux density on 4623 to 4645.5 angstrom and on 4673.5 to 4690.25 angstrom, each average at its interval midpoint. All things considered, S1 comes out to 0.08 mag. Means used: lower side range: 3.24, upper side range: 3.2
